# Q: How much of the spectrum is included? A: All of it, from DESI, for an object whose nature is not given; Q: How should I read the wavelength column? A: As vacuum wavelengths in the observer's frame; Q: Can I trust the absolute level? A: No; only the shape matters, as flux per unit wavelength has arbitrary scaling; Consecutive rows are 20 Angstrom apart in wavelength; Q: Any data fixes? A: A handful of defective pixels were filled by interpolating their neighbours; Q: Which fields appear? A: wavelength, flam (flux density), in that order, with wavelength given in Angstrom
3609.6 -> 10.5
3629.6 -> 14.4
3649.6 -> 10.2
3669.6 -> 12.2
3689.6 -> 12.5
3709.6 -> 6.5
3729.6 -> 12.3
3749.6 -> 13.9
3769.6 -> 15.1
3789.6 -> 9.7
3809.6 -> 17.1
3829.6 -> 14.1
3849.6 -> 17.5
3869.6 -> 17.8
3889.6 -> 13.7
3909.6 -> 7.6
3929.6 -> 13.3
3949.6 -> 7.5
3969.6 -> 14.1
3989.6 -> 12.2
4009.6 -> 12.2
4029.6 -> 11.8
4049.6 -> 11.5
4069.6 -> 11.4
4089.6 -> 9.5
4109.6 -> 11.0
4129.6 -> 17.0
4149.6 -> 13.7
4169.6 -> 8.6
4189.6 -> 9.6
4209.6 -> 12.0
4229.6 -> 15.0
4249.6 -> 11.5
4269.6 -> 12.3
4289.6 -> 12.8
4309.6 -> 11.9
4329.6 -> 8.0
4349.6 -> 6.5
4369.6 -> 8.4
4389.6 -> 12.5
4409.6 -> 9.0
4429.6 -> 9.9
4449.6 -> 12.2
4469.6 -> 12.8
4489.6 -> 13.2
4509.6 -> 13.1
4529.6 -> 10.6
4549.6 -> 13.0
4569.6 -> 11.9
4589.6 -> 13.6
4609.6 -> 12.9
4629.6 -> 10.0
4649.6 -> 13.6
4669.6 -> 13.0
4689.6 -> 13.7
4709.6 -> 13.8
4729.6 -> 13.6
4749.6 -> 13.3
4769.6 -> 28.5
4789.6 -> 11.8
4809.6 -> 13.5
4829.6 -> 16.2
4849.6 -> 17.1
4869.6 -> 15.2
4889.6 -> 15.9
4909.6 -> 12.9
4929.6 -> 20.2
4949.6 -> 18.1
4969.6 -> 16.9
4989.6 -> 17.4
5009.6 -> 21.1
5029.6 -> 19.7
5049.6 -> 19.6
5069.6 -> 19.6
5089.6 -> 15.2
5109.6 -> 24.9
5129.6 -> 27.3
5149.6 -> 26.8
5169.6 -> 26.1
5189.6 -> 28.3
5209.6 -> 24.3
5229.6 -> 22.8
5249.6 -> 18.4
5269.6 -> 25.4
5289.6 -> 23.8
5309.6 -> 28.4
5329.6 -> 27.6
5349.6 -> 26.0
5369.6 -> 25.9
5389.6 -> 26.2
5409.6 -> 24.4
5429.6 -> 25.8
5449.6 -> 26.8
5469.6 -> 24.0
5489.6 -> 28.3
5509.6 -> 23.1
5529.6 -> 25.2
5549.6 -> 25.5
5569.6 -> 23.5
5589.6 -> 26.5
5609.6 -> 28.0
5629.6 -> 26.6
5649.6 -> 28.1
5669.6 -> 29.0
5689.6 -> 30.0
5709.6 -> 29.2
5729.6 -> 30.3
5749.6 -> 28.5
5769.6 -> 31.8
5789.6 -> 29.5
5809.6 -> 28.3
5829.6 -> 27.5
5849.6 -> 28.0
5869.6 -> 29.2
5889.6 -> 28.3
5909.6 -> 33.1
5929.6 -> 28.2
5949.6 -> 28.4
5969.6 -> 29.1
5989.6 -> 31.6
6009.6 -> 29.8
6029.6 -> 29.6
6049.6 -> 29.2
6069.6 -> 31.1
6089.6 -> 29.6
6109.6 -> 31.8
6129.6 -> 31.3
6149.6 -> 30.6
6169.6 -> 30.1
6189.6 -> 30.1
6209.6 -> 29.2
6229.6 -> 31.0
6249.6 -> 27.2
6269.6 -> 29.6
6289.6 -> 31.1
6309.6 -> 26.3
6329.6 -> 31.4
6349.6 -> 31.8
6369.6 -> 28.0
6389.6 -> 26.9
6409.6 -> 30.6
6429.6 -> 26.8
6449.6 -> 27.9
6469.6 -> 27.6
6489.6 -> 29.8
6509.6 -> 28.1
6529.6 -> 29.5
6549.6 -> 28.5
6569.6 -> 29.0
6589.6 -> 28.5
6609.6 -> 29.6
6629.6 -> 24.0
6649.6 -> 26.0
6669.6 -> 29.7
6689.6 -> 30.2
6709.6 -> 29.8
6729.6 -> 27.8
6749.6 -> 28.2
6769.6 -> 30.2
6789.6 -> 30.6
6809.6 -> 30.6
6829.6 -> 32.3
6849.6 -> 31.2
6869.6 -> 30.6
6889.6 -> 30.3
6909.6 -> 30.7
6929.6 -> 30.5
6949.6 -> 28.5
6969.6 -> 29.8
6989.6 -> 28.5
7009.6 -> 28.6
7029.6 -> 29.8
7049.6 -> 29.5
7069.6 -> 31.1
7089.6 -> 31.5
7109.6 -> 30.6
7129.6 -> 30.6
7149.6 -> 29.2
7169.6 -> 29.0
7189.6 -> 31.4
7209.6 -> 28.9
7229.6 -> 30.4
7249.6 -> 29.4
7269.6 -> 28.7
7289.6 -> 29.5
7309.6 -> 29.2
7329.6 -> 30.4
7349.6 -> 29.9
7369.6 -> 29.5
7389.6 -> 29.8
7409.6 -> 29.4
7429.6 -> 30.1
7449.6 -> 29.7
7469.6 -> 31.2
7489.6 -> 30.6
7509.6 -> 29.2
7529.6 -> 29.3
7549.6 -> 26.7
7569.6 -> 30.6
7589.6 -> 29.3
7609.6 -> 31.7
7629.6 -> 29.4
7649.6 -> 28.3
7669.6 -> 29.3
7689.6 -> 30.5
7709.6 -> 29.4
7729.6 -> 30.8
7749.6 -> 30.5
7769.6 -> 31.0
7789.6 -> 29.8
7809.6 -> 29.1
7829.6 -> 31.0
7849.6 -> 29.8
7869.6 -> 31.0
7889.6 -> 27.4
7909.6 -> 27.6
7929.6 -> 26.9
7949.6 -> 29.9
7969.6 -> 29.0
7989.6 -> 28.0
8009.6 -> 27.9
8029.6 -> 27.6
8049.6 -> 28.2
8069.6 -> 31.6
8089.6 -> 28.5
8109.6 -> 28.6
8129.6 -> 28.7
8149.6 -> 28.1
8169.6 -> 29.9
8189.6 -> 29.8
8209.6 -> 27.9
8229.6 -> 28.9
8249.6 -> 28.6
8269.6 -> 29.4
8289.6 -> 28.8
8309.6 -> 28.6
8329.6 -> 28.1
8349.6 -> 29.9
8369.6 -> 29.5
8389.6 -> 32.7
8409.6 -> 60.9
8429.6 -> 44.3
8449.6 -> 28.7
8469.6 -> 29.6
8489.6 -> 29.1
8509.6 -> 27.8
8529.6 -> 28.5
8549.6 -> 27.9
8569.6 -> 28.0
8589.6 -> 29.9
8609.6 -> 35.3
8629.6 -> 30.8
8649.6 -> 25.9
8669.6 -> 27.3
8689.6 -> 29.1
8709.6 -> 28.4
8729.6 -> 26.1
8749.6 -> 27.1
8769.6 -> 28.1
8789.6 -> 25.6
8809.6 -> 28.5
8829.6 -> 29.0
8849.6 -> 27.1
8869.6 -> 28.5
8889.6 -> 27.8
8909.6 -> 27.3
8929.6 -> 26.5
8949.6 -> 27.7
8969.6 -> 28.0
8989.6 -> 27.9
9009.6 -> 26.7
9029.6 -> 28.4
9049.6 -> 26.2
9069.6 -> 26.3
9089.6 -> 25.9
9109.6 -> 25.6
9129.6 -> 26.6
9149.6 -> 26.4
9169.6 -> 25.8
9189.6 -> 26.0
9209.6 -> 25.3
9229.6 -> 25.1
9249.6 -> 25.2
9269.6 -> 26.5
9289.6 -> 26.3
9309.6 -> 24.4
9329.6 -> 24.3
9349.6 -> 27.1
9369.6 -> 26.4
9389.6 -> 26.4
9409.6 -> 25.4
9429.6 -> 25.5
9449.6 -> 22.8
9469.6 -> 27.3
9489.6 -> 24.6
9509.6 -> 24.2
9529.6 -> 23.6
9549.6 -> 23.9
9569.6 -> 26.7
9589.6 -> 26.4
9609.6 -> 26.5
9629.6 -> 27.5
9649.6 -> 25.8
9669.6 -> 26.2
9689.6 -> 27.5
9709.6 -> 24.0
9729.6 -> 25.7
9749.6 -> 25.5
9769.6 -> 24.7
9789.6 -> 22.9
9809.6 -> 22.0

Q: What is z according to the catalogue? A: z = 0.281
